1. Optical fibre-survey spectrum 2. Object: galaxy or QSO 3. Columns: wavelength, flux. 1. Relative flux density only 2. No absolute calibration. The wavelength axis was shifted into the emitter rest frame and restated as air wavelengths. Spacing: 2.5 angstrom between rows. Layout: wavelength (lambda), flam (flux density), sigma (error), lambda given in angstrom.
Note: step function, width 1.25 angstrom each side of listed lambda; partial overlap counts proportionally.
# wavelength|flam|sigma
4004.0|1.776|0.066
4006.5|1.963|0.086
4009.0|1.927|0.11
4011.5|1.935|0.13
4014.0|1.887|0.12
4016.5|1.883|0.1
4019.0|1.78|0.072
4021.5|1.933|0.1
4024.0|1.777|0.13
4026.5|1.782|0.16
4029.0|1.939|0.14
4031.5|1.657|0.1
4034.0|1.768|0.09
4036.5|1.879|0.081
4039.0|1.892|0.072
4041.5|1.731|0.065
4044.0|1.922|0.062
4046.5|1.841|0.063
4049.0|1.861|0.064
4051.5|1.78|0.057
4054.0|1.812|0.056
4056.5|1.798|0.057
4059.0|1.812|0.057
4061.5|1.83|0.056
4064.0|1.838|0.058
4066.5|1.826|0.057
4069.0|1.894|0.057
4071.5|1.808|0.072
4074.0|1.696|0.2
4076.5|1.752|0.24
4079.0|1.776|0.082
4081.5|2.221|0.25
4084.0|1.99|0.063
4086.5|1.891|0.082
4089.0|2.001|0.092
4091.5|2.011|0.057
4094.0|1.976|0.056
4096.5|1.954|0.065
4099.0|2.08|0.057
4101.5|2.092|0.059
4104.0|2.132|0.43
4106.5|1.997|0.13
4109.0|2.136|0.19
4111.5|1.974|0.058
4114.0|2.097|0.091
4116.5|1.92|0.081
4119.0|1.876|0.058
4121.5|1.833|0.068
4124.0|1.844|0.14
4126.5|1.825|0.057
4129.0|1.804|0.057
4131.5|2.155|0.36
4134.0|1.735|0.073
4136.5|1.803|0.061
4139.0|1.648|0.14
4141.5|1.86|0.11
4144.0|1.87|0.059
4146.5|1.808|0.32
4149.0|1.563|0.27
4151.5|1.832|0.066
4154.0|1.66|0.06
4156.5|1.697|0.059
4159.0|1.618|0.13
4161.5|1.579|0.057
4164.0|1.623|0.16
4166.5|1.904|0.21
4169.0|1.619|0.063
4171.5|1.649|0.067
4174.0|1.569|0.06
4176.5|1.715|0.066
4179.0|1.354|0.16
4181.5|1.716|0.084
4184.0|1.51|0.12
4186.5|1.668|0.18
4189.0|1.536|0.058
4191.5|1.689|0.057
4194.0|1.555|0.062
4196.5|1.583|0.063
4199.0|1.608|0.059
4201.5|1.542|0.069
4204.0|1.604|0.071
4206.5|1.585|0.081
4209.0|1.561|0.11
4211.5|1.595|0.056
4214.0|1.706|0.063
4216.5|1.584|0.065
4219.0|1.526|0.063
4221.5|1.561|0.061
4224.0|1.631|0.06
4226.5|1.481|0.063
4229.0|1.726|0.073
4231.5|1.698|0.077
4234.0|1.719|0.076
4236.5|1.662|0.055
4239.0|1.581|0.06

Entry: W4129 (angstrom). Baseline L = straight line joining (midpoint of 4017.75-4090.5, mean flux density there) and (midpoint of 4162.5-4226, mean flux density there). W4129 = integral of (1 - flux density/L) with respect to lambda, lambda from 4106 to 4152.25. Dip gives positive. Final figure -4.1 angstrom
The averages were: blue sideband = 1.84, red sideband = 1.61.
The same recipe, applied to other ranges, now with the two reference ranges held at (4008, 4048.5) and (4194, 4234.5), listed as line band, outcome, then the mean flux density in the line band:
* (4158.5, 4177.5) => 0.0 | 1.66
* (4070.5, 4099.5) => -2.6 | 1.93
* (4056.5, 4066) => -0.1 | 1.82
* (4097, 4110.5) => -2.6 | 2.08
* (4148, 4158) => 0.0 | 1.69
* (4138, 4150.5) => -0.4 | 1.75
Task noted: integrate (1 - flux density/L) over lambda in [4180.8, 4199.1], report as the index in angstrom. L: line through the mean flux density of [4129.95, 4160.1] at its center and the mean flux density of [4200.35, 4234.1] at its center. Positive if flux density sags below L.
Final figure 0.7 angstrom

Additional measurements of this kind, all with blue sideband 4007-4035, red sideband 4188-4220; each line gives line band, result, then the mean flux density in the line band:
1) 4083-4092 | -1.11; 1.97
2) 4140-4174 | -1.05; 1.71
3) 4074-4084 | -0.75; 1.9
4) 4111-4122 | -1.49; 1.94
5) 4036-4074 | -0.64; 1.83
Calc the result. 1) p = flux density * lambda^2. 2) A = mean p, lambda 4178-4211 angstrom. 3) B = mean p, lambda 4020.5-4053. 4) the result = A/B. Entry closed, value 0.93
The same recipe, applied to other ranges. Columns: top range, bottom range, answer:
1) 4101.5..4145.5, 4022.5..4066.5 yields 1.09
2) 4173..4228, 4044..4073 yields 0.93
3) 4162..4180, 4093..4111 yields 0.82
